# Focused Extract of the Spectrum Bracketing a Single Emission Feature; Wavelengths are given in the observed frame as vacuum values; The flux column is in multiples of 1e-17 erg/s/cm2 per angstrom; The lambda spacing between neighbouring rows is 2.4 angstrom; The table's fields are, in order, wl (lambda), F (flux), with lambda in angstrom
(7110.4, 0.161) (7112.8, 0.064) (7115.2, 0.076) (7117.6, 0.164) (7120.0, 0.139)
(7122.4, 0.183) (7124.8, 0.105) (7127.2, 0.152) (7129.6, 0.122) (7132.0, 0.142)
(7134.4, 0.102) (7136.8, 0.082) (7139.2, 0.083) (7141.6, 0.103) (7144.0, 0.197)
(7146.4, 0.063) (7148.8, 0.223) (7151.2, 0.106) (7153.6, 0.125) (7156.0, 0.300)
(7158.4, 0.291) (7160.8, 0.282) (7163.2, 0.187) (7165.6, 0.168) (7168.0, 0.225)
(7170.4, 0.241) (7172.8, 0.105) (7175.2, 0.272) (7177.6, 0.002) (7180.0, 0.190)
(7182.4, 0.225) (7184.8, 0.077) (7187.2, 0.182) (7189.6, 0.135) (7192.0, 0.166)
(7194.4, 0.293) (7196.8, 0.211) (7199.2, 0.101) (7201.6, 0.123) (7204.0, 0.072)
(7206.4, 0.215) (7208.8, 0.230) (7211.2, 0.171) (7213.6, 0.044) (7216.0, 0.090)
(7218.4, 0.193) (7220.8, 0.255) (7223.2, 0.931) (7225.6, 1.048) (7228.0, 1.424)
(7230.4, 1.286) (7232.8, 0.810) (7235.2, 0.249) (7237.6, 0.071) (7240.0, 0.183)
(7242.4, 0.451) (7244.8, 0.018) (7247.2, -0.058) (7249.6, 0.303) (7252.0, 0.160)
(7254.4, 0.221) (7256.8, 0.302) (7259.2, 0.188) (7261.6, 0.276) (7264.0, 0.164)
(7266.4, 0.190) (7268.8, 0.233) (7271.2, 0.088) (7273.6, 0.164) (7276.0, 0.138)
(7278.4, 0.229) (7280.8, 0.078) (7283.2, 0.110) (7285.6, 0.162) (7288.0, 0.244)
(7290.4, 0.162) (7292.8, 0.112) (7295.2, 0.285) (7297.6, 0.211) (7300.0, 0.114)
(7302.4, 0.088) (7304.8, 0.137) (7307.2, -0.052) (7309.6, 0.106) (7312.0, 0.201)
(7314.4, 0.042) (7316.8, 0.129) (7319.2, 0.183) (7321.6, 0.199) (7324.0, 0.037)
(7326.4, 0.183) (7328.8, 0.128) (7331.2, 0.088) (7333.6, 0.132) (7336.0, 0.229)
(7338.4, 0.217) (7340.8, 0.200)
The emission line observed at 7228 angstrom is [O II]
